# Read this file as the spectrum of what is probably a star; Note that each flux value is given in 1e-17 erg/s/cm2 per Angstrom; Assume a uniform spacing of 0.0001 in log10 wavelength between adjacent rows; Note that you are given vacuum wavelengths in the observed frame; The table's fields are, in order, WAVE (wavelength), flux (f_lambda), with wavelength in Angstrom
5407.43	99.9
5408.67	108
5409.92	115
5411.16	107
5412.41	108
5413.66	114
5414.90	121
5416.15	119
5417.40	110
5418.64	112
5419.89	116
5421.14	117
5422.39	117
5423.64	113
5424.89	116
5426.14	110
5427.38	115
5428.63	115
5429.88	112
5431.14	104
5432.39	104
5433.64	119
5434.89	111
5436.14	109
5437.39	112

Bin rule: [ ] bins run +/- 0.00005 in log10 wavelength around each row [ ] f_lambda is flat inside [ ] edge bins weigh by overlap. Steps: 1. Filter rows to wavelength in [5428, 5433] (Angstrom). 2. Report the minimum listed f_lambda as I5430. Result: 104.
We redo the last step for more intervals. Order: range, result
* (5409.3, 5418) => 107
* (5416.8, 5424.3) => 110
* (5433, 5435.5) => 111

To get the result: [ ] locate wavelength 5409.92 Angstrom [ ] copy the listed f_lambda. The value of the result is 115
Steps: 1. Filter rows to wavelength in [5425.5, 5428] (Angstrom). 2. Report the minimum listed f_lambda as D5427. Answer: 110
